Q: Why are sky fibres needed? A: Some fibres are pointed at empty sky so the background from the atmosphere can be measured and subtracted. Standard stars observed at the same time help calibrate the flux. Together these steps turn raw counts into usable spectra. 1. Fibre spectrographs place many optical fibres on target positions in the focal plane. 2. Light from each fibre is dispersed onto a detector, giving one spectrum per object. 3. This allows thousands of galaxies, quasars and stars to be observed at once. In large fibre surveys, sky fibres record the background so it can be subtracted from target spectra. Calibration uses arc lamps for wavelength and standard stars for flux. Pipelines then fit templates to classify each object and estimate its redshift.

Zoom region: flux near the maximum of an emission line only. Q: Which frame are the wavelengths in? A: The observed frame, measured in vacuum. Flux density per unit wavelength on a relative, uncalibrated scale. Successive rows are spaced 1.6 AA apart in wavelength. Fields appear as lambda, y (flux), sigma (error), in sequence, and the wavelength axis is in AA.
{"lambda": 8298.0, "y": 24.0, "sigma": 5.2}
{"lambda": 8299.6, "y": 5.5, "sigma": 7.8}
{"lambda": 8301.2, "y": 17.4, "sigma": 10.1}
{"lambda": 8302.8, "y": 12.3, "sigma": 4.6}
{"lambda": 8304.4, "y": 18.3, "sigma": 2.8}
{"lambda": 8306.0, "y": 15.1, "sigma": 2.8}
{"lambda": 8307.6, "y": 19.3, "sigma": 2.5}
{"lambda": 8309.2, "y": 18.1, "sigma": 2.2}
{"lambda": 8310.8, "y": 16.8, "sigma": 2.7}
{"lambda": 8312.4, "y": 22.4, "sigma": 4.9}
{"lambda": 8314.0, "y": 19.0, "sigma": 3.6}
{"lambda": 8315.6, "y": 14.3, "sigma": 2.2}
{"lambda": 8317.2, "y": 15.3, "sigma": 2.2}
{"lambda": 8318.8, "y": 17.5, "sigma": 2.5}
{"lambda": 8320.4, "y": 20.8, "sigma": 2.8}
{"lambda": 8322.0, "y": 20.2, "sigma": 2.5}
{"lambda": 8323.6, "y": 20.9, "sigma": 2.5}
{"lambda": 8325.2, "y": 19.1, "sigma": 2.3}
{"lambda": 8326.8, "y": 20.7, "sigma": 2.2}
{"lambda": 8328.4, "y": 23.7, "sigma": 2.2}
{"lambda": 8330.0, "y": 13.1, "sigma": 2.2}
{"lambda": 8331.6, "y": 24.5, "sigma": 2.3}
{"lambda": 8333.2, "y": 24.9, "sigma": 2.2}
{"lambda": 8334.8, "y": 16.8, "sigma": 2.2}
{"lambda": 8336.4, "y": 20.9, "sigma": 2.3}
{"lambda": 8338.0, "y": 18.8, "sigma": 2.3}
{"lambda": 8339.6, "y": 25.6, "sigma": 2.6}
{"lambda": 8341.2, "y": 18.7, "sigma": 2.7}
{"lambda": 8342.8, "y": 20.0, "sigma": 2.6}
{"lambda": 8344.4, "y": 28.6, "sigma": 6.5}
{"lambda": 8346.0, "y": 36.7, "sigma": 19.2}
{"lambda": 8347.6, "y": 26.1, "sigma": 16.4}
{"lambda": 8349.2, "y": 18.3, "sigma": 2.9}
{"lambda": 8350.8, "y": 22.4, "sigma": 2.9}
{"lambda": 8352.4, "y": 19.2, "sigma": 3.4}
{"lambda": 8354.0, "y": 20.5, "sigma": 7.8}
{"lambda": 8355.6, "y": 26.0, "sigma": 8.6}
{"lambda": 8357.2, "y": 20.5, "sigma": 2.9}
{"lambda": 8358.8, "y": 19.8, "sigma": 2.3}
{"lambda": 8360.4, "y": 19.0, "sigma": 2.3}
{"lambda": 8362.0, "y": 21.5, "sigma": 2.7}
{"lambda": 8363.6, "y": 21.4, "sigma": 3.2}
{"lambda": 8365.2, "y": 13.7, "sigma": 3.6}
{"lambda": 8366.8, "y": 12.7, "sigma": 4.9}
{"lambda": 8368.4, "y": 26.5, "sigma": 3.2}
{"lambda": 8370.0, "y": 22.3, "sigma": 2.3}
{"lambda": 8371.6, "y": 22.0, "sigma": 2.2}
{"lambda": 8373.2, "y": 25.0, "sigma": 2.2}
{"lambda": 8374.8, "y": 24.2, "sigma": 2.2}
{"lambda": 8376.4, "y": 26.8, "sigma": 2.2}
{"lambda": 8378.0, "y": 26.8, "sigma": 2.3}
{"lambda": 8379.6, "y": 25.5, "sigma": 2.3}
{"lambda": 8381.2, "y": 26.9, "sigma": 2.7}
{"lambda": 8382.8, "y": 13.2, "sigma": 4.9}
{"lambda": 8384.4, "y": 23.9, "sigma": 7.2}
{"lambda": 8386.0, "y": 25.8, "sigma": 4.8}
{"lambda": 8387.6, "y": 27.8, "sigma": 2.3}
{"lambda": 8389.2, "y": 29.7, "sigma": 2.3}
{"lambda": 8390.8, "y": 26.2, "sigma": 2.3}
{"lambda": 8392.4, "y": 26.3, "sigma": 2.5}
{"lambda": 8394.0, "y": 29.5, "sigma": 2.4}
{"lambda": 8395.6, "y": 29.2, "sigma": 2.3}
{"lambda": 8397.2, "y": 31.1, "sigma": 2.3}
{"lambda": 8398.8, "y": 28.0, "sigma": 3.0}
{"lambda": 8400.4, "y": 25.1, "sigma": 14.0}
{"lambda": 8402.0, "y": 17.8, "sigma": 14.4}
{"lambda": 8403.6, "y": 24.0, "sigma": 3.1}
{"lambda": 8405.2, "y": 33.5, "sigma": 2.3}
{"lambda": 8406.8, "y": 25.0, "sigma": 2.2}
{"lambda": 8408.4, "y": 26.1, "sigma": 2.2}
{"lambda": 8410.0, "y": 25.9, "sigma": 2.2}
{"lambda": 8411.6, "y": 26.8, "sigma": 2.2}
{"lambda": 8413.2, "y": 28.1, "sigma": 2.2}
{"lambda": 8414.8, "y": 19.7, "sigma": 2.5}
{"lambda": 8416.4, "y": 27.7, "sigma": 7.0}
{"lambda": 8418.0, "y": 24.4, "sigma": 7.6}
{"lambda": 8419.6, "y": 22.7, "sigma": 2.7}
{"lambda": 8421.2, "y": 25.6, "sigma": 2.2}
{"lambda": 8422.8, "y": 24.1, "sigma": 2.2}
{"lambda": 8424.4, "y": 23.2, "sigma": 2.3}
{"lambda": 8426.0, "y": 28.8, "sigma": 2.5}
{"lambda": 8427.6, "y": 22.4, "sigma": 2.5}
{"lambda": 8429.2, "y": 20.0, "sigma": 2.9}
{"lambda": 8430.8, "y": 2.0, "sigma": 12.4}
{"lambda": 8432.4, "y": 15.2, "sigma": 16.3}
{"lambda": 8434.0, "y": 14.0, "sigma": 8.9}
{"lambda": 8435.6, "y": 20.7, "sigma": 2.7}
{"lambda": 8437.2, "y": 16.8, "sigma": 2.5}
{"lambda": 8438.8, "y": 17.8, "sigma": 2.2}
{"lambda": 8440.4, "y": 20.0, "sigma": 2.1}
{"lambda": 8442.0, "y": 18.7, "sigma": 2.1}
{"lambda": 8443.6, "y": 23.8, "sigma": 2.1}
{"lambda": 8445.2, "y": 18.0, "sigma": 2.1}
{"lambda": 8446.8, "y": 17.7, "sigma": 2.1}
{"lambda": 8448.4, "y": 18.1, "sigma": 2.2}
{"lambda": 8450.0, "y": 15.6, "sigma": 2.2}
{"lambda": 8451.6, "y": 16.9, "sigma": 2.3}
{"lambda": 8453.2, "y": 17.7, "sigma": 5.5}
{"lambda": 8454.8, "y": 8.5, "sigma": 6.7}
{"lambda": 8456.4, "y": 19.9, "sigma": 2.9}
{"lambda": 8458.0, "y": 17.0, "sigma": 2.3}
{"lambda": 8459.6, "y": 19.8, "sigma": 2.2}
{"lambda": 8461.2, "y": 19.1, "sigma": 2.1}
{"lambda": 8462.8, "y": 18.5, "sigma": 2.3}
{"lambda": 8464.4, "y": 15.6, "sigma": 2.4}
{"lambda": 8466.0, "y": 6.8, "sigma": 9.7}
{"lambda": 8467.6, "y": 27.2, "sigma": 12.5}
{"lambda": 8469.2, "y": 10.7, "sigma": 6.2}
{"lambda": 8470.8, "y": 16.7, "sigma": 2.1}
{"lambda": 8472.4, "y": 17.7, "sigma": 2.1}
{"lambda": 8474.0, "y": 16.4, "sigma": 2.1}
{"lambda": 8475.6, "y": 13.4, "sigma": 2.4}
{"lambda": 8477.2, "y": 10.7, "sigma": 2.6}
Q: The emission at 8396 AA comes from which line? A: C III] 1909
